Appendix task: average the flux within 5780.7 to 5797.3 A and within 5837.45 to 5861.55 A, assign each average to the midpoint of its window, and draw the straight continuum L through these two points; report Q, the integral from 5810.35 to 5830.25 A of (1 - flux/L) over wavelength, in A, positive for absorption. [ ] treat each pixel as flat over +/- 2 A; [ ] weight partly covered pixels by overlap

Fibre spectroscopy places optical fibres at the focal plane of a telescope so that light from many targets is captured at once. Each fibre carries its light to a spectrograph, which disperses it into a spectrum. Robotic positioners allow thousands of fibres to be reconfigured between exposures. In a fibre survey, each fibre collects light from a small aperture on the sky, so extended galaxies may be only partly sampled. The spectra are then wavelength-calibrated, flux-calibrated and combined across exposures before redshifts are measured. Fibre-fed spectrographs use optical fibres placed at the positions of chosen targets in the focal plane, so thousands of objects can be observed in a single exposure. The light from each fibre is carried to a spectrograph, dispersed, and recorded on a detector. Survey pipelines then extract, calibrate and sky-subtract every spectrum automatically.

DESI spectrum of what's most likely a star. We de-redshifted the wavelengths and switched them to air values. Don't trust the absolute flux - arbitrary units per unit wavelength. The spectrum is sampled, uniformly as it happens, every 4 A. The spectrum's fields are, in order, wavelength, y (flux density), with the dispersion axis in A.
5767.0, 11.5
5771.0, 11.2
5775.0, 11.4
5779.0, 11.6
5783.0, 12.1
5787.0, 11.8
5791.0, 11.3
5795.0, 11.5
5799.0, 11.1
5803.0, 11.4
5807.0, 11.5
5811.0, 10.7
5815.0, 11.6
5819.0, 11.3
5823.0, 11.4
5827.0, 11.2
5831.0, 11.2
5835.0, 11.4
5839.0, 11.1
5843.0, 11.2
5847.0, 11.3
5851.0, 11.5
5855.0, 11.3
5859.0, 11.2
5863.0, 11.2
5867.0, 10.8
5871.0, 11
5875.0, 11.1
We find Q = 0.3 A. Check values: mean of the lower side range 11.7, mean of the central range 11.3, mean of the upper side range 11.3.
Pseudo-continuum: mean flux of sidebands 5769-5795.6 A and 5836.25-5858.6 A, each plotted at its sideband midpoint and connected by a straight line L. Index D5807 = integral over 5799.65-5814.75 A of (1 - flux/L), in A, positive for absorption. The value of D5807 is 0.3 A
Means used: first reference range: 11.6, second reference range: 11.3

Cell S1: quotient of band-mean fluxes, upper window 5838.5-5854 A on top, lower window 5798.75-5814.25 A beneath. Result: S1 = 1.01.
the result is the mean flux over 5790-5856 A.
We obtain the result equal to 11.3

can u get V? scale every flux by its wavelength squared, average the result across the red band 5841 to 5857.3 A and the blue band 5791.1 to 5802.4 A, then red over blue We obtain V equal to 1.0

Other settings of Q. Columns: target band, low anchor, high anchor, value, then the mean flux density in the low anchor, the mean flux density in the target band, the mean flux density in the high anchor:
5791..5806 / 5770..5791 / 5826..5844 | 0.2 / 11.6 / 11.3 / 11.2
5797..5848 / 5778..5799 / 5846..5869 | 0.7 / 11.6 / 11.3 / 11.2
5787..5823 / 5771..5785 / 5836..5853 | 0.5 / 11.6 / 11.3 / 11.3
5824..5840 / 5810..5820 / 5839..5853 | 0.0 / 11.2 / 11.2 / 11.3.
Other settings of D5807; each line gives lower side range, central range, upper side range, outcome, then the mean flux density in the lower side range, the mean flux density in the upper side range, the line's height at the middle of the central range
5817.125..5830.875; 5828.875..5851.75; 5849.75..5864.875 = 0.0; 11.3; 11.3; 11.3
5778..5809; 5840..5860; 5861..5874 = -0.3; 11.5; 11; 11.1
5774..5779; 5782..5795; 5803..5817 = -0.3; 11.5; 11.3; 11.4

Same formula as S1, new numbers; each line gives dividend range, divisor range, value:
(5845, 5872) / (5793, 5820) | 0.99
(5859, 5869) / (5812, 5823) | 0.97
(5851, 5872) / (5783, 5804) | 0.97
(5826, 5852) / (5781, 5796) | 0.96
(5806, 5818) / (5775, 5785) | 0.96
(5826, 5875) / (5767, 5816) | 0.98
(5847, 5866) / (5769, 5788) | 0.97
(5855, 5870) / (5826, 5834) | 0.99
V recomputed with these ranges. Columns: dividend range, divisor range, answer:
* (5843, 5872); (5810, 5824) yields 1.01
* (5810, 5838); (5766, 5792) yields 0.99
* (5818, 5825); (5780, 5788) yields 0.96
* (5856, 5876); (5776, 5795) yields 0.98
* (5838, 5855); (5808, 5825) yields 1.01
